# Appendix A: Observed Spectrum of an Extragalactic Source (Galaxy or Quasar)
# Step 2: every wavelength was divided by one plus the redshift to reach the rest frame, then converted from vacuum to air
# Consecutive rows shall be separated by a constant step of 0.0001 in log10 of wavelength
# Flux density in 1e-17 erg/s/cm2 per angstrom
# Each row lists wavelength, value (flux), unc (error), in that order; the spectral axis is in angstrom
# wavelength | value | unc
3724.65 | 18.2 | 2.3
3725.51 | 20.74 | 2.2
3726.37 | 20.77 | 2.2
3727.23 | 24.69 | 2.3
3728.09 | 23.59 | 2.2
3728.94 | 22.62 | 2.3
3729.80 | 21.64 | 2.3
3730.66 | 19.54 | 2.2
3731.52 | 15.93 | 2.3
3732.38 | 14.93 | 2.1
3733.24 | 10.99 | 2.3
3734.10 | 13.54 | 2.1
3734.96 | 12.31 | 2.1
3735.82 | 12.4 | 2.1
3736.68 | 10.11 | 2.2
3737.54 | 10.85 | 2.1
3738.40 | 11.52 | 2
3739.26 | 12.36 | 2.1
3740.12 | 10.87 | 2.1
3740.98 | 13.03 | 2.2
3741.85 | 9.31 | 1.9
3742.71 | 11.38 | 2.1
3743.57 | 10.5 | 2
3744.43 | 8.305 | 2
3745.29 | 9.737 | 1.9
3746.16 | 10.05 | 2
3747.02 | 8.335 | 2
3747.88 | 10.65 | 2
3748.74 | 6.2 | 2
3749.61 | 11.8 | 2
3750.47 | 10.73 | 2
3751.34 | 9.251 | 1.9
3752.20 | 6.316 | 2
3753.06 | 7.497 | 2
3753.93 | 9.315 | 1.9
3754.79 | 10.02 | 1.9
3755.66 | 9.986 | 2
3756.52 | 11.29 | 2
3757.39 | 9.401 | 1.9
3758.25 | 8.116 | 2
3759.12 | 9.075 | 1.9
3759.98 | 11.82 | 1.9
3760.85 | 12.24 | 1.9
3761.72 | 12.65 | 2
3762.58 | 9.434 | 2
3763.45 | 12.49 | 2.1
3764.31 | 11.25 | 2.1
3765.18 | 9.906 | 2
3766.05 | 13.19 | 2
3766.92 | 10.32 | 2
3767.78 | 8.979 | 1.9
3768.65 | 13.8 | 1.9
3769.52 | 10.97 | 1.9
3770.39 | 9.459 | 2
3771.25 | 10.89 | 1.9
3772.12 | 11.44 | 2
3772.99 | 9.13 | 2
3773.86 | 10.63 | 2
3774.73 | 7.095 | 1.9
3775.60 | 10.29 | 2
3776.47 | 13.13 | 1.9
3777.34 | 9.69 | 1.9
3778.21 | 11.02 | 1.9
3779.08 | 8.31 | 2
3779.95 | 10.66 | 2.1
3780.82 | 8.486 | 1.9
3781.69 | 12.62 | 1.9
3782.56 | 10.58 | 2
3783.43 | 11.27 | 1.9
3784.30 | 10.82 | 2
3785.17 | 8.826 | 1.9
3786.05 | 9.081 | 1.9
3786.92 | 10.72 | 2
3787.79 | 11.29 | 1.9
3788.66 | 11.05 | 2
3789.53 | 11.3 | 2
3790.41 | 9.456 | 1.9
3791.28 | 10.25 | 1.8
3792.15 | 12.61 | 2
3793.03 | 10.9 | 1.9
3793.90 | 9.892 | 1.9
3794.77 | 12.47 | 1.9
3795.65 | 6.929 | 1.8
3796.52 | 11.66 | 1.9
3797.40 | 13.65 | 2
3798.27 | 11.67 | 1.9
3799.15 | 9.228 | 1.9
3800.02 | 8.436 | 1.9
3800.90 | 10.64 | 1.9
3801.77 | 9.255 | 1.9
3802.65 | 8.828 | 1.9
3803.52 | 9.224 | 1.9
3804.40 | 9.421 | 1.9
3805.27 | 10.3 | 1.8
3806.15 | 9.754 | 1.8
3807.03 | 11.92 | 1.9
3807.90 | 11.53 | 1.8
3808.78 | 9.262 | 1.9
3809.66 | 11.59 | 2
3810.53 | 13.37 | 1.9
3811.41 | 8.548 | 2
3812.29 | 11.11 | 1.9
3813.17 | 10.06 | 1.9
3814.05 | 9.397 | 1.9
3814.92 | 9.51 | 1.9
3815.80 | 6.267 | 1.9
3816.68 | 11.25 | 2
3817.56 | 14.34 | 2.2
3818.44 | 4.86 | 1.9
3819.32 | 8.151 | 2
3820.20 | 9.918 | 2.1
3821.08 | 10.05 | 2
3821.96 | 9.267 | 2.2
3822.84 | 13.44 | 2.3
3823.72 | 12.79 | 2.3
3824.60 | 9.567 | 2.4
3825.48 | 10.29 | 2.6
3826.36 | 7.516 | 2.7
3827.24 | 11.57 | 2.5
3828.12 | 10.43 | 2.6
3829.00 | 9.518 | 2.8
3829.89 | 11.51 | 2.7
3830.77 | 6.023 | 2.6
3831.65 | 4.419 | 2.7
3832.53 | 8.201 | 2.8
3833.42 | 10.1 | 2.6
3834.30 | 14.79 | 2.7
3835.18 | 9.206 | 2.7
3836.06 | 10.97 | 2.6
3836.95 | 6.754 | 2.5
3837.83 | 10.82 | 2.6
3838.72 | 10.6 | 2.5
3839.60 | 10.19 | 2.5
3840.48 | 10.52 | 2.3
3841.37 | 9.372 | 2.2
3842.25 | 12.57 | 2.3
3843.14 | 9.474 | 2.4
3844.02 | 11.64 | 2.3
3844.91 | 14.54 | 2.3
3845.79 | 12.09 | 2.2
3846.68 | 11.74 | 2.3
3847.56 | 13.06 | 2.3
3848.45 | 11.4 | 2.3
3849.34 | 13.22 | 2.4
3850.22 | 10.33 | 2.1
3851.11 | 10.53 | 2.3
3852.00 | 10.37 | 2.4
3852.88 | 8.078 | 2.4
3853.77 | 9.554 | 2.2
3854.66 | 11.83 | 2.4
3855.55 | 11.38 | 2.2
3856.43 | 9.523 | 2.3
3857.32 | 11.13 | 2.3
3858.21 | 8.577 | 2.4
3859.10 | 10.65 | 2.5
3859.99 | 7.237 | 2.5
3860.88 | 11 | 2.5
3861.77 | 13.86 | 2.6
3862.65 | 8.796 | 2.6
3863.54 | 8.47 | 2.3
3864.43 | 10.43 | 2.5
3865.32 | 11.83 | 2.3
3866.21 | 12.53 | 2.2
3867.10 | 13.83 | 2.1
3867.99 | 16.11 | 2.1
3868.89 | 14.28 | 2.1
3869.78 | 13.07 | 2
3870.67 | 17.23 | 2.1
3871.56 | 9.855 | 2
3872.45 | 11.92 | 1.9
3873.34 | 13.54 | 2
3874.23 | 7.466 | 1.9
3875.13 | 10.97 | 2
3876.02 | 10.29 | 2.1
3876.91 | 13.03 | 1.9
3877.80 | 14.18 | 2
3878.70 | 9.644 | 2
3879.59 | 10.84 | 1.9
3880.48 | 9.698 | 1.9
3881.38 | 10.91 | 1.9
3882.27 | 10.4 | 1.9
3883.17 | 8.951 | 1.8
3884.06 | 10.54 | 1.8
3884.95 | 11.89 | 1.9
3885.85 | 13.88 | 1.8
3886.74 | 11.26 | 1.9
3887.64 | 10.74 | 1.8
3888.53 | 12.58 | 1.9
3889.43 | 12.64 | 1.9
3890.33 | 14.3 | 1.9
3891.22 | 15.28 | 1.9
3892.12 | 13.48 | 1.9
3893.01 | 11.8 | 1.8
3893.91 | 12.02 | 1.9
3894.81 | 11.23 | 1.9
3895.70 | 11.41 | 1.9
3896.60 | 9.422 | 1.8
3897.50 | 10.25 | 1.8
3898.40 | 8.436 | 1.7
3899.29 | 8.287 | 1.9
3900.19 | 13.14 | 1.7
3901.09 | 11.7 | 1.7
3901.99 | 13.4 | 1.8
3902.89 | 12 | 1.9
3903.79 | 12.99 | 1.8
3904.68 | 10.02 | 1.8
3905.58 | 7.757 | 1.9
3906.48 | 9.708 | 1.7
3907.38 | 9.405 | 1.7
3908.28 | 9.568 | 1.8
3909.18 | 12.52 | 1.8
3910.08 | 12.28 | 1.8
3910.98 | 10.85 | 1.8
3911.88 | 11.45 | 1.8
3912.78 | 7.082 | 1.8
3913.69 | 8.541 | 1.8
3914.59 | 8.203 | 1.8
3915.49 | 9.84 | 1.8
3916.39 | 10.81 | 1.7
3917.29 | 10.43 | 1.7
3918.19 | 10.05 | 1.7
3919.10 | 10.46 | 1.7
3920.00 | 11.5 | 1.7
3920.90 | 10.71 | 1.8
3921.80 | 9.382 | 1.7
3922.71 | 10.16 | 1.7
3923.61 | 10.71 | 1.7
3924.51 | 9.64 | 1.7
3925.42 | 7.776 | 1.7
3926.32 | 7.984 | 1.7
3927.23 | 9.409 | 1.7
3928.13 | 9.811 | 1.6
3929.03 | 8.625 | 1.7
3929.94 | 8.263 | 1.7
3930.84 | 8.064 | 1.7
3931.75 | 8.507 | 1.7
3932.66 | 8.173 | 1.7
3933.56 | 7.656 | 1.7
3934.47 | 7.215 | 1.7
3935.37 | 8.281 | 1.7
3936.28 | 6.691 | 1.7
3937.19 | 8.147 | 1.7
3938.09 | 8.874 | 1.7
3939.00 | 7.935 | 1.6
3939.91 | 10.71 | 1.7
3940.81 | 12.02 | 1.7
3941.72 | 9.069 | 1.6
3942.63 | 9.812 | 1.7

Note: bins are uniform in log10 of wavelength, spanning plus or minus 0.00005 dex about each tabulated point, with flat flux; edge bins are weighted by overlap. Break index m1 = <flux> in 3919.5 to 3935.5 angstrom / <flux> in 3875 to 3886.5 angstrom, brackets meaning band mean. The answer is 0.8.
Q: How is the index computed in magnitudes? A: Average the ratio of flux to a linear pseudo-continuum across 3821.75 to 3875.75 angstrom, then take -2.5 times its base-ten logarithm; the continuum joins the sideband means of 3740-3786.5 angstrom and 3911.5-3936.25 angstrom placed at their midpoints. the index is -0.13 mag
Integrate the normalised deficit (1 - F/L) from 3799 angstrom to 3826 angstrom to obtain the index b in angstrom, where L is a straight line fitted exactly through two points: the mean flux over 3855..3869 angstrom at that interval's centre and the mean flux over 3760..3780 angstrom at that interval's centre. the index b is 2.2 angstrom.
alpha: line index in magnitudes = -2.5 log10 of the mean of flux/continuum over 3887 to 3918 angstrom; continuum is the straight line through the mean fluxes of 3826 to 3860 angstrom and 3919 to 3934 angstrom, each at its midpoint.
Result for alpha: -0.15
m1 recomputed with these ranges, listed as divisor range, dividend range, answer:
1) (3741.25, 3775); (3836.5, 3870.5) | 1.10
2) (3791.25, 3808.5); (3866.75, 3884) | 1.14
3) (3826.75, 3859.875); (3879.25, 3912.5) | 1.08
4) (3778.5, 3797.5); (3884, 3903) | 1.12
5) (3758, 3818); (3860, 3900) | 1.10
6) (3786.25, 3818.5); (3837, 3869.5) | 1.07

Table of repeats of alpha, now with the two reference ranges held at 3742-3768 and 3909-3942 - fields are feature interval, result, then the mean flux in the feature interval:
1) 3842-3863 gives -0.14 mag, 10.9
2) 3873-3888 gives -0.16 mag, 11.1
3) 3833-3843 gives -0.09 mag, 10.5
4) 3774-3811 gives -0.06 mag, 10.4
